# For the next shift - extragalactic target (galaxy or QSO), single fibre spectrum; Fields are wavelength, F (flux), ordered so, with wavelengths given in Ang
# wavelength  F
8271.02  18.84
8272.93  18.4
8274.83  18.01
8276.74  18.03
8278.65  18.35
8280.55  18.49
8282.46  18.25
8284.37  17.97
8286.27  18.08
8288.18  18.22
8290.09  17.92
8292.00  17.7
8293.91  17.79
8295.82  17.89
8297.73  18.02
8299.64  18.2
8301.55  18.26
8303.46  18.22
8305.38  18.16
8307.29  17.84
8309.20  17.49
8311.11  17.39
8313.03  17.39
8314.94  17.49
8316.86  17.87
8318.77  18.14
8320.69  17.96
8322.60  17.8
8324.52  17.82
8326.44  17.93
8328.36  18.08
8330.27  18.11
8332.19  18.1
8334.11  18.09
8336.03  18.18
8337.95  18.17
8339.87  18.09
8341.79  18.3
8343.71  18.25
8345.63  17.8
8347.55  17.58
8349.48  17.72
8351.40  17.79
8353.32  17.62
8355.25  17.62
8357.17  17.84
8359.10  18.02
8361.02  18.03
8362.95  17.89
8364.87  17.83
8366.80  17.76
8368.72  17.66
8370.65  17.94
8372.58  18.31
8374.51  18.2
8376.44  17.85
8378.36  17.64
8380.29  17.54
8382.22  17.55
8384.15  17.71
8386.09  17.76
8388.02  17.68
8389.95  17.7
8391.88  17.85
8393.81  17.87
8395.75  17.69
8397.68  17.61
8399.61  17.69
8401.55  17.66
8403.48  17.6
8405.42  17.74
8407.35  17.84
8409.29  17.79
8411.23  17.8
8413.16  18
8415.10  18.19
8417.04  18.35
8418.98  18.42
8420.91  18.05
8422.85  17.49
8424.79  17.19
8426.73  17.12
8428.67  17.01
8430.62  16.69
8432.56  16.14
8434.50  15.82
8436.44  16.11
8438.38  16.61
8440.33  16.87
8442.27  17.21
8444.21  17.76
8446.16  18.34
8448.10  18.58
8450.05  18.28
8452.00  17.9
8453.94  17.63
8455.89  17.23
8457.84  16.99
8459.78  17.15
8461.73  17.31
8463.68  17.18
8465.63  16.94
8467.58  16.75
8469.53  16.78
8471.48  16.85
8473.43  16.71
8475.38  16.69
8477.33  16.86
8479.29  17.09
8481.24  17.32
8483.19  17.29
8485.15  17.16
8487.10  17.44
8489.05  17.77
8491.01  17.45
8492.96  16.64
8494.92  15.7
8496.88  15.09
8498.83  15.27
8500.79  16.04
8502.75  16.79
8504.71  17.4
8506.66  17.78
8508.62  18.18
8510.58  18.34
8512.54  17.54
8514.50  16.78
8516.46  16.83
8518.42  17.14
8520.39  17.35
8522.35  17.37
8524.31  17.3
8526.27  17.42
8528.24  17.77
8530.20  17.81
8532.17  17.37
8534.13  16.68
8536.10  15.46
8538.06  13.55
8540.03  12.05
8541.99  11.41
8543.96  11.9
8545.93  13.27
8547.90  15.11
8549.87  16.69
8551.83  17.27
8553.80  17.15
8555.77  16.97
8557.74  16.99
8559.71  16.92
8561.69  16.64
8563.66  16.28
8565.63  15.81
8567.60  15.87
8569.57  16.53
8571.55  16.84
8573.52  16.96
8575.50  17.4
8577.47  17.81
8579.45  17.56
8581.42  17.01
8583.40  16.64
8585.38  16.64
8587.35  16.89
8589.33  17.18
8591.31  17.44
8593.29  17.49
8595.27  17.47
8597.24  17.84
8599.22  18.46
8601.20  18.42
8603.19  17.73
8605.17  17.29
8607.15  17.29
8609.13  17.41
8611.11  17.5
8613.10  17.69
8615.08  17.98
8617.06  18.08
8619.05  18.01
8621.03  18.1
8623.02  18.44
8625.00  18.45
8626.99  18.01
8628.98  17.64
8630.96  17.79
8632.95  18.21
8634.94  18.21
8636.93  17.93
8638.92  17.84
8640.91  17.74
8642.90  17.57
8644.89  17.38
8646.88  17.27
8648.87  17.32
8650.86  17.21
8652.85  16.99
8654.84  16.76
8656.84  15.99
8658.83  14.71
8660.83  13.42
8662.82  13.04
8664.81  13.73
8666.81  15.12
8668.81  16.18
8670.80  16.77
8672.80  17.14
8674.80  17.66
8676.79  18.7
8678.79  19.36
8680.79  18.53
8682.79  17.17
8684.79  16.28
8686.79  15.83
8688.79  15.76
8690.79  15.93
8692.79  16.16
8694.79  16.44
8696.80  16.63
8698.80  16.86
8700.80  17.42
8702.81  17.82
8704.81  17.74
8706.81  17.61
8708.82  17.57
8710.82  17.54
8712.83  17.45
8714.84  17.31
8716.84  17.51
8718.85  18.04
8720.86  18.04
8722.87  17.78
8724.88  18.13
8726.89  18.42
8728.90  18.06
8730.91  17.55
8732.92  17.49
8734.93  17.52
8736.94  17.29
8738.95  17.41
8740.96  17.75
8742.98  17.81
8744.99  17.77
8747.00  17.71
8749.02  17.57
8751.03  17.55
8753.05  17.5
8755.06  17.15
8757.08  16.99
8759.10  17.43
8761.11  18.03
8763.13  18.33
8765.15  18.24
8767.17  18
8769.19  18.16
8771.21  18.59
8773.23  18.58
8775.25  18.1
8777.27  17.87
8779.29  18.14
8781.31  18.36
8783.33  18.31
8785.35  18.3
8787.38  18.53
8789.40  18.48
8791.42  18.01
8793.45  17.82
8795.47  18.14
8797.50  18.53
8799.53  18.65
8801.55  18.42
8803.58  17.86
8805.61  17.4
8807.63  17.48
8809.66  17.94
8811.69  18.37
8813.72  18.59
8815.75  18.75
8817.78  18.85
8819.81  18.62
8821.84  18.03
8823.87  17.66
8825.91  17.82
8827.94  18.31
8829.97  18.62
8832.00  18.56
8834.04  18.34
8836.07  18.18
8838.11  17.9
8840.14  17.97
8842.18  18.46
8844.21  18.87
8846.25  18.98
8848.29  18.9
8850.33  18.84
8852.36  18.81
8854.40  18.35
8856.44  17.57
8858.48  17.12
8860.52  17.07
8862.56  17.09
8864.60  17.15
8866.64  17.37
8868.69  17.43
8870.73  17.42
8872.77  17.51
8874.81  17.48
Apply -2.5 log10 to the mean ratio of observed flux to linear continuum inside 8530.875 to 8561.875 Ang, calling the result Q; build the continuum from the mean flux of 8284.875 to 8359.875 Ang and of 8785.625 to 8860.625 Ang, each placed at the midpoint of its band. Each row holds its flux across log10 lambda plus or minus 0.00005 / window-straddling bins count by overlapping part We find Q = 0.18 mag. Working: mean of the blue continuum 17.9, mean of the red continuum 18.3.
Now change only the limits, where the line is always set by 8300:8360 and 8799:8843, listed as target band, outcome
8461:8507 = 0.07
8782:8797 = 0.00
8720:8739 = 0.02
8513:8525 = 0.05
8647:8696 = 0.11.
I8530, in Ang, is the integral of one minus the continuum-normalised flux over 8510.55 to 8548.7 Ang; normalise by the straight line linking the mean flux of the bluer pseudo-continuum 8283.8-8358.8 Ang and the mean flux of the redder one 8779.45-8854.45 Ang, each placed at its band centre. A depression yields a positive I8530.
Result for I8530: 4.69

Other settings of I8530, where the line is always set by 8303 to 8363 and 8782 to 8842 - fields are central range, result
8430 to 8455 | 1.0 Ang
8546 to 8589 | 3.2 Ang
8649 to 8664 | 2.1 Ang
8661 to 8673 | 2.0 Ang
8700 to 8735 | 0.8 Ang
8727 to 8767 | 1.1 Ang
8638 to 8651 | 0.4 Ang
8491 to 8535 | 2.4 Ang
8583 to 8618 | 1.0 Ang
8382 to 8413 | 0.4 Ang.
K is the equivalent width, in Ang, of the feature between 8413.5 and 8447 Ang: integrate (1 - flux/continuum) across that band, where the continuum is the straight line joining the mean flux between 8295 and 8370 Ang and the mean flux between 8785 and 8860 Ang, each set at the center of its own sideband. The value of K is 1.3 Ang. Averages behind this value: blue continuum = 17.9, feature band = 17.3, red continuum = 18.3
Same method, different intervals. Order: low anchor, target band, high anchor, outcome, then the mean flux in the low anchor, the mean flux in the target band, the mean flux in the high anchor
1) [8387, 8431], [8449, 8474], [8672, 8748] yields 0.6 Ang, 17.7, 17.2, 17.5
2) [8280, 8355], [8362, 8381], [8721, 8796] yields 0.1 Ang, 17.9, 17.9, 17.9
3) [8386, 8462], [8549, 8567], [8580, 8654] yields 0.9 Ang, 17.5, 16.7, 17.6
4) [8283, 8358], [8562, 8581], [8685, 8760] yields 0.8 Ang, 17.9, 16.8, 17.4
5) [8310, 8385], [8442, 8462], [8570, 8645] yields 0.1 Ang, 17.9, 17.7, 17.6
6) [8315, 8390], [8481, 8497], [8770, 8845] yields 0.9 Ang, 17.9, 16.9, 18.3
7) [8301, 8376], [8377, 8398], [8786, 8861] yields 0.3 Ang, 17.9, 17.7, 18.2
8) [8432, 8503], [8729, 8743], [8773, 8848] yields 0.3 Ang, 17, 17.6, 18.3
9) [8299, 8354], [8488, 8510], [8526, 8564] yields -0.8 Ang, 17.9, 16.8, 15.7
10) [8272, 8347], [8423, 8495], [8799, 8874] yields 3.6 Ang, 18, 17.1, 18.1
